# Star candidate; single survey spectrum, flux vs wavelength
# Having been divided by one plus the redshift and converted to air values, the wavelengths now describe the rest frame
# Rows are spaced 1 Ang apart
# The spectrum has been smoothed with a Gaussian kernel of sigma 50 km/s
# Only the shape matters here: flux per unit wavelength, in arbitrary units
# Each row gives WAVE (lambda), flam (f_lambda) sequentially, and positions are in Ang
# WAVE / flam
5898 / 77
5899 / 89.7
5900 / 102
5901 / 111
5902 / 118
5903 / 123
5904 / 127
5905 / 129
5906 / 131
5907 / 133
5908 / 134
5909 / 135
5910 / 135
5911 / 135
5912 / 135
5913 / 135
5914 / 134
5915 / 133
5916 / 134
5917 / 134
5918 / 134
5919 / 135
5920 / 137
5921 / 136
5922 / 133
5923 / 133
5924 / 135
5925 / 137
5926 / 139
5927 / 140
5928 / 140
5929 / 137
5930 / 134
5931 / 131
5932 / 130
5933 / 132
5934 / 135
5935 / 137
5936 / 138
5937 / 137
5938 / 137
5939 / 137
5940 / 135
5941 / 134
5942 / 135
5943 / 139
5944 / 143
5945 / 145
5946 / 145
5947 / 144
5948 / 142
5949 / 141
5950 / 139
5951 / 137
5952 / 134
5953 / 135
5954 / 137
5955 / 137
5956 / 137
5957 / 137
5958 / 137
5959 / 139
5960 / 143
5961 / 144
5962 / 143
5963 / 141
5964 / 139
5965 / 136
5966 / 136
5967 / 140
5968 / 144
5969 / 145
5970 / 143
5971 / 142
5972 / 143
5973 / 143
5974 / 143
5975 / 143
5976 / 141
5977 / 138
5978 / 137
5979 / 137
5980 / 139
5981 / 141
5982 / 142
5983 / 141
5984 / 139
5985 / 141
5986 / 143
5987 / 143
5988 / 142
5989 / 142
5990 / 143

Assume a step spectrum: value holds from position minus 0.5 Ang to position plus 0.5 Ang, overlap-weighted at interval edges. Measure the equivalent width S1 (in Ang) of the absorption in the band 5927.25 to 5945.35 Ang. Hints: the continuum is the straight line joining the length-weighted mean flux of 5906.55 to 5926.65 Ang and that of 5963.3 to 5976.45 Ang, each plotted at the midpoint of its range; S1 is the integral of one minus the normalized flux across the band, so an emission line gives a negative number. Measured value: 0.1 Ang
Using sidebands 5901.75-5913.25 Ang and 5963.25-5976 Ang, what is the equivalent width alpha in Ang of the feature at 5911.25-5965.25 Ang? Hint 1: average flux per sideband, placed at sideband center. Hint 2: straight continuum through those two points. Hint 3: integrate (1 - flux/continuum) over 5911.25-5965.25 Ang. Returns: -0.41 Ang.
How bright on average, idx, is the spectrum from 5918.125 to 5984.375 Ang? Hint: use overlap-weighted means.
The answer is 139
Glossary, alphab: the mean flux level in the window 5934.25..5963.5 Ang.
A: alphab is 139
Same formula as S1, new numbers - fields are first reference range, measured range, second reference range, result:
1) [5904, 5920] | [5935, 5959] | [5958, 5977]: 0.03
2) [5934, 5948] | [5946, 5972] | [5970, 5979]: 0.04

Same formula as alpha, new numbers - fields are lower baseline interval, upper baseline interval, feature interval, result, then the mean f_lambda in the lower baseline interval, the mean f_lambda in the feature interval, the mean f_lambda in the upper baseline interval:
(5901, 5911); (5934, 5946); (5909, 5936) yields -0.4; 129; 135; 138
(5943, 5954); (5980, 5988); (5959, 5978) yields -0.1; 140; 141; 141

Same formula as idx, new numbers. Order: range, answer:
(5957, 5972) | 141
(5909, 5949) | 136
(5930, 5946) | 137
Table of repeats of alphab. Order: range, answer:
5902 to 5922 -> 133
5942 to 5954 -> 140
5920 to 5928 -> 136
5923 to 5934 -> 135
